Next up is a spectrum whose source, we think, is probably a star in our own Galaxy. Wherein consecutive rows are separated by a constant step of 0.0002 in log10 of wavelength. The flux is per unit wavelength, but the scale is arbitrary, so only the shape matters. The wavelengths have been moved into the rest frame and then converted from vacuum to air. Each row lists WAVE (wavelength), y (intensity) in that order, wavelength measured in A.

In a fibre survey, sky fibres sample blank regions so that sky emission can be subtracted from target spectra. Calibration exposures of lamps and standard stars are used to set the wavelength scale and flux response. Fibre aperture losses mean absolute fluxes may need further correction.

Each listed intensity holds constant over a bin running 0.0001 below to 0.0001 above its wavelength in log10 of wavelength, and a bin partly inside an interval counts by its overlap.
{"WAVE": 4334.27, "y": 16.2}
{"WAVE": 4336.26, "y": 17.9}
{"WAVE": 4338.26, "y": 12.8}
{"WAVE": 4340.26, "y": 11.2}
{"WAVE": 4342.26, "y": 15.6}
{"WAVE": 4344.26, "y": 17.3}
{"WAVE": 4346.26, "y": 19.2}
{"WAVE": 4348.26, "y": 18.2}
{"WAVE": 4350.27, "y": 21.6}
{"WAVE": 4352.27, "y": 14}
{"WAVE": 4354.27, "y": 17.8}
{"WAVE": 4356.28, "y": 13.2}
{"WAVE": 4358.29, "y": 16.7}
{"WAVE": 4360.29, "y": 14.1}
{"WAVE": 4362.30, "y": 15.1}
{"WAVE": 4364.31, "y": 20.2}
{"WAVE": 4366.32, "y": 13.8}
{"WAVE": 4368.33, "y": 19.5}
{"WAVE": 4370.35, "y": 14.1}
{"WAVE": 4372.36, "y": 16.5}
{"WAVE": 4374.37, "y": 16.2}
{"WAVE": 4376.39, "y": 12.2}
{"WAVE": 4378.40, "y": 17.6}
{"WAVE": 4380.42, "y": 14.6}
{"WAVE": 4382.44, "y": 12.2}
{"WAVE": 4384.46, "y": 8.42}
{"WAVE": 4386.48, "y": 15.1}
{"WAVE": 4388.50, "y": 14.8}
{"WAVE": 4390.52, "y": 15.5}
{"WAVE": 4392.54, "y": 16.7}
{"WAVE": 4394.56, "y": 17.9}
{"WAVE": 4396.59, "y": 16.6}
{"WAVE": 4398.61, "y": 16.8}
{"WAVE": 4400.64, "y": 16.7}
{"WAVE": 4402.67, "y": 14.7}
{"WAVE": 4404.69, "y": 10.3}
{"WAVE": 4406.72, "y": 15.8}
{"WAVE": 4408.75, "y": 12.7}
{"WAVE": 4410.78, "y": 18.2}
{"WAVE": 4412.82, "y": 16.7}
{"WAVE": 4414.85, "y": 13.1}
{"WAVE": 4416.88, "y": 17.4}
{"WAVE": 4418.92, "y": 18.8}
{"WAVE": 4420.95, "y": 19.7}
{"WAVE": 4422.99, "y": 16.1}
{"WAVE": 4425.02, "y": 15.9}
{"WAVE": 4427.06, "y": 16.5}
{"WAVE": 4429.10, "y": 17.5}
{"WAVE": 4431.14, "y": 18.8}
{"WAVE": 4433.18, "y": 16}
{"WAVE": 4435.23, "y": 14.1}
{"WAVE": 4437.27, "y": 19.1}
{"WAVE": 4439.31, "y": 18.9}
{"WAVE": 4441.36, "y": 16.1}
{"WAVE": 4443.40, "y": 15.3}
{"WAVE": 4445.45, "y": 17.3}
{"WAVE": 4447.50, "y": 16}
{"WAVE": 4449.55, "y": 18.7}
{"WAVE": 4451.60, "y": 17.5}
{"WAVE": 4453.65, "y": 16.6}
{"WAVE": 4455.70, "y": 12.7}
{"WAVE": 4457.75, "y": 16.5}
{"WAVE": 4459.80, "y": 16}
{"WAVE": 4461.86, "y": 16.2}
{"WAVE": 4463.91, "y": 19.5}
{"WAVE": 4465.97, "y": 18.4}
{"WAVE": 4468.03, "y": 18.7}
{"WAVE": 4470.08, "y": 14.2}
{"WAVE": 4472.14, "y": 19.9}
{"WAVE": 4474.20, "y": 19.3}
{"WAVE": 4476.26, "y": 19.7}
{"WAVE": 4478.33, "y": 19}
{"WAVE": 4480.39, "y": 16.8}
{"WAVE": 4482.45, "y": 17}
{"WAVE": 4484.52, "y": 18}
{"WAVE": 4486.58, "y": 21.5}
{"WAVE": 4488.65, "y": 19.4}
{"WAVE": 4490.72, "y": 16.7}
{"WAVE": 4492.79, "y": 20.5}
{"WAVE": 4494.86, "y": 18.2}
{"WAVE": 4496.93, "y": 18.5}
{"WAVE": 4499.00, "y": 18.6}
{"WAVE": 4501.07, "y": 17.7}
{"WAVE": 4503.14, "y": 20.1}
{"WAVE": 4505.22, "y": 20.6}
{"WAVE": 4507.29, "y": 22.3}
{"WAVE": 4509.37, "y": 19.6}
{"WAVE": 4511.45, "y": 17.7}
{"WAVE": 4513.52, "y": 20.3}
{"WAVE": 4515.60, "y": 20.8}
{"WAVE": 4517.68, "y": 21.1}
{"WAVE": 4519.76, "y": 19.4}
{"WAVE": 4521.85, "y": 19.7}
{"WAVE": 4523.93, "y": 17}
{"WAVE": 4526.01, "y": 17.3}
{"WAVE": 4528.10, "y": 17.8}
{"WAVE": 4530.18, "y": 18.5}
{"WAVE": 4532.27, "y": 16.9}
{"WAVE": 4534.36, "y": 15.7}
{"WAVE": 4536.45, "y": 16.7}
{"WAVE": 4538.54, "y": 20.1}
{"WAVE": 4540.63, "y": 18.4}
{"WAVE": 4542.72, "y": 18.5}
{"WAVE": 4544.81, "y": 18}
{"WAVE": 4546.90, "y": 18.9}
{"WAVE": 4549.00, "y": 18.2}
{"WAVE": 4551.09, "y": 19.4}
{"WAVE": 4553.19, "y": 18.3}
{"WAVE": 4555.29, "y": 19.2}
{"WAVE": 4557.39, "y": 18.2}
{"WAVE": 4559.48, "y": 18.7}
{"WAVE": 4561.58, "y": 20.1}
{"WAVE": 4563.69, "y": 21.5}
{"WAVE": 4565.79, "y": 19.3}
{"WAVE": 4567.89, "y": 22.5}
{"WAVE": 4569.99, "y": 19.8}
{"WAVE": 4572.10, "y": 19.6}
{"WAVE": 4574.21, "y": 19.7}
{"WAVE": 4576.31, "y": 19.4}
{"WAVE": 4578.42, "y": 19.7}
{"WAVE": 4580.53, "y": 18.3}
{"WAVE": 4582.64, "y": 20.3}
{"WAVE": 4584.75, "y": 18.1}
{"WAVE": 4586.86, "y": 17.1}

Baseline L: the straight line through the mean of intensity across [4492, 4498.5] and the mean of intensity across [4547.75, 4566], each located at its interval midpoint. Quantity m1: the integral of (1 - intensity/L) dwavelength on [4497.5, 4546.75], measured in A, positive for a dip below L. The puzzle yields 0.7 A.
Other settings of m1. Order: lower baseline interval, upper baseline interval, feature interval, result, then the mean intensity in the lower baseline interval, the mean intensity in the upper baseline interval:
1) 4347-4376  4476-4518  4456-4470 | 1.1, 16.4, 19.2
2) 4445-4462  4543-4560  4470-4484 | -1.1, 16.4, 18.6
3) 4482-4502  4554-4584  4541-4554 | 0.6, 18.7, 19.7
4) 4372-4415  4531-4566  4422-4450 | -1.5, 15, 18.6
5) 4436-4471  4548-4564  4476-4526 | -3.4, 16.9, 19.1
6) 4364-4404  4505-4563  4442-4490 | -0.8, 15.4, 18.8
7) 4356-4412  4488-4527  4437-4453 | 0.0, 15.3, 19.2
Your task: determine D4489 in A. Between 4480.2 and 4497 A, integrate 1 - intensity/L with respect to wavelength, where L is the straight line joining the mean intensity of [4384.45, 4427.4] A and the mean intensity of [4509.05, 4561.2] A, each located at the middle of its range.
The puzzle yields -1.0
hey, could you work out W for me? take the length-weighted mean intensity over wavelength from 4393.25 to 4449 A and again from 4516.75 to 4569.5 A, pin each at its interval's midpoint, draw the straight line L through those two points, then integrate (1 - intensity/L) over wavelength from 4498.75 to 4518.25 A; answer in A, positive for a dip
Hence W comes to -1.92 A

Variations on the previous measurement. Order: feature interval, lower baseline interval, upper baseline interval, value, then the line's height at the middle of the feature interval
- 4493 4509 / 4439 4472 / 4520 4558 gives -1.8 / 17.6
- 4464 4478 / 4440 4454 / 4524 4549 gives -1.1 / 17.1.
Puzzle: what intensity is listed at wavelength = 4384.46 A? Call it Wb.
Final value 8.42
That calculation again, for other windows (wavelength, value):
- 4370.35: 14.1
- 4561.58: 20.1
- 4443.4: 15.3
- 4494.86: 18.2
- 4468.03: 18.7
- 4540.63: 18.4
